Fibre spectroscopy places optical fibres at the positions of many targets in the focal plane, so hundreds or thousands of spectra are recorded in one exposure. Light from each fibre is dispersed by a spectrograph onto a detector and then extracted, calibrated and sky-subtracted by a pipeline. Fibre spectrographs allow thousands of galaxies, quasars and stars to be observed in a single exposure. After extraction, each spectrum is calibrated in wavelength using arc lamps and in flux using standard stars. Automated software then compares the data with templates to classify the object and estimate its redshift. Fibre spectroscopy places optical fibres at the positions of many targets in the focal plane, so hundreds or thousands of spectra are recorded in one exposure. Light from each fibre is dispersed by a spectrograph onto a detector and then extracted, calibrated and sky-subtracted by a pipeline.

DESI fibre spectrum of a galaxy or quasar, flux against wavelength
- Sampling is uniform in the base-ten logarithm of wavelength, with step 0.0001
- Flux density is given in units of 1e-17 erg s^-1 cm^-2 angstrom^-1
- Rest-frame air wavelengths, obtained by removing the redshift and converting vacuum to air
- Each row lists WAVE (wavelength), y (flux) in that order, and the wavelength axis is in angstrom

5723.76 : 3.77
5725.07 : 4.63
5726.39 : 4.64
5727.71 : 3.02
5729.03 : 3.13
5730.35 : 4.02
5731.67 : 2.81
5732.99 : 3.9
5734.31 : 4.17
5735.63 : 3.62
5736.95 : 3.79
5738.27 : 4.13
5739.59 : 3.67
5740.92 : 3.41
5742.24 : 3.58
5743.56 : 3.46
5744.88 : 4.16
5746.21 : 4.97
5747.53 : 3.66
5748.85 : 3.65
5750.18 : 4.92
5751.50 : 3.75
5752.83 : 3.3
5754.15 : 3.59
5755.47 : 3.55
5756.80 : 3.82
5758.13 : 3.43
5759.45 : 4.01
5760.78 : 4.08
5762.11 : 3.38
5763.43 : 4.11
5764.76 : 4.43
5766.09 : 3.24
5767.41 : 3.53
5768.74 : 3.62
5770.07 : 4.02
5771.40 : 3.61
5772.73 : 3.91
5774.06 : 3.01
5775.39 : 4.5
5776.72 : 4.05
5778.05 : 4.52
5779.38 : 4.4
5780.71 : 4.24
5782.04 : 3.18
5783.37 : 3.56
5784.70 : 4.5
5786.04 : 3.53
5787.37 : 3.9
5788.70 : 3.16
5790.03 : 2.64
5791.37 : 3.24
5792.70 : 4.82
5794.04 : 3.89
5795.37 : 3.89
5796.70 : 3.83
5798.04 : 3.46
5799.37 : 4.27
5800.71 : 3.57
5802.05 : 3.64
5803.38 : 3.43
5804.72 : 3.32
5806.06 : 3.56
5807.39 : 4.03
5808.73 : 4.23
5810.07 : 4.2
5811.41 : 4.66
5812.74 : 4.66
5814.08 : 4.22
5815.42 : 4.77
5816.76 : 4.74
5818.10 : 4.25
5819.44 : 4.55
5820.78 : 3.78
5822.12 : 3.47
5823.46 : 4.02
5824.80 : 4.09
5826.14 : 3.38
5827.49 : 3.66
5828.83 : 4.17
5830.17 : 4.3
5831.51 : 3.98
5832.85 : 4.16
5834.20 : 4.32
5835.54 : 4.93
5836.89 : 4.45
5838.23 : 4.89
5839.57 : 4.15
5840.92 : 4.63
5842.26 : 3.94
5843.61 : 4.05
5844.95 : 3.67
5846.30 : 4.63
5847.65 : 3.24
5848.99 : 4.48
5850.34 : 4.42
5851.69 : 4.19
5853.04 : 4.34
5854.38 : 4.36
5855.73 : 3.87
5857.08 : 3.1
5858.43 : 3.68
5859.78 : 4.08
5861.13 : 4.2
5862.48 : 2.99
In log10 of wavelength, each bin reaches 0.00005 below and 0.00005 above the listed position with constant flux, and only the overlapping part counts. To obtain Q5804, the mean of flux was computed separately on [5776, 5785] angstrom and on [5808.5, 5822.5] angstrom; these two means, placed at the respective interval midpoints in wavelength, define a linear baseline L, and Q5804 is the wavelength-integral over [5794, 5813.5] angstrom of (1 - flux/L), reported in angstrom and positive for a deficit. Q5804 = 1.5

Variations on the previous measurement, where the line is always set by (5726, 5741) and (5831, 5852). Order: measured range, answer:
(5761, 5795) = 1.01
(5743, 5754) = -0.60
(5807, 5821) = -0.97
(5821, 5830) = 0.75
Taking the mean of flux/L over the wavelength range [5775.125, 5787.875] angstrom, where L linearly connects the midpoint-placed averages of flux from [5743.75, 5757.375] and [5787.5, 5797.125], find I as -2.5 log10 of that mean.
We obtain -0.085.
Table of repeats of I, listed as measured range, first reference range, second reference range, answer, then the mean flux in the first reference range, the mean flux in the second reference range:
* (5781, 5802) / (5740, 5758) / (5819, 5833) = 0.053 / 3.82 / 3.94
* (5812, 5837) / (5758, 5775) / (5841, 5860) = -0.071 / 3.74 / 4.02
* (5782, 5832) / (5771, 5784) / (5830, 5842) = 0.066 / 3.91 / 4.41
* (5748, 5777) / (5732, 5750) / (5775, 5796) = 0.022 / 3.87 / 3.87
